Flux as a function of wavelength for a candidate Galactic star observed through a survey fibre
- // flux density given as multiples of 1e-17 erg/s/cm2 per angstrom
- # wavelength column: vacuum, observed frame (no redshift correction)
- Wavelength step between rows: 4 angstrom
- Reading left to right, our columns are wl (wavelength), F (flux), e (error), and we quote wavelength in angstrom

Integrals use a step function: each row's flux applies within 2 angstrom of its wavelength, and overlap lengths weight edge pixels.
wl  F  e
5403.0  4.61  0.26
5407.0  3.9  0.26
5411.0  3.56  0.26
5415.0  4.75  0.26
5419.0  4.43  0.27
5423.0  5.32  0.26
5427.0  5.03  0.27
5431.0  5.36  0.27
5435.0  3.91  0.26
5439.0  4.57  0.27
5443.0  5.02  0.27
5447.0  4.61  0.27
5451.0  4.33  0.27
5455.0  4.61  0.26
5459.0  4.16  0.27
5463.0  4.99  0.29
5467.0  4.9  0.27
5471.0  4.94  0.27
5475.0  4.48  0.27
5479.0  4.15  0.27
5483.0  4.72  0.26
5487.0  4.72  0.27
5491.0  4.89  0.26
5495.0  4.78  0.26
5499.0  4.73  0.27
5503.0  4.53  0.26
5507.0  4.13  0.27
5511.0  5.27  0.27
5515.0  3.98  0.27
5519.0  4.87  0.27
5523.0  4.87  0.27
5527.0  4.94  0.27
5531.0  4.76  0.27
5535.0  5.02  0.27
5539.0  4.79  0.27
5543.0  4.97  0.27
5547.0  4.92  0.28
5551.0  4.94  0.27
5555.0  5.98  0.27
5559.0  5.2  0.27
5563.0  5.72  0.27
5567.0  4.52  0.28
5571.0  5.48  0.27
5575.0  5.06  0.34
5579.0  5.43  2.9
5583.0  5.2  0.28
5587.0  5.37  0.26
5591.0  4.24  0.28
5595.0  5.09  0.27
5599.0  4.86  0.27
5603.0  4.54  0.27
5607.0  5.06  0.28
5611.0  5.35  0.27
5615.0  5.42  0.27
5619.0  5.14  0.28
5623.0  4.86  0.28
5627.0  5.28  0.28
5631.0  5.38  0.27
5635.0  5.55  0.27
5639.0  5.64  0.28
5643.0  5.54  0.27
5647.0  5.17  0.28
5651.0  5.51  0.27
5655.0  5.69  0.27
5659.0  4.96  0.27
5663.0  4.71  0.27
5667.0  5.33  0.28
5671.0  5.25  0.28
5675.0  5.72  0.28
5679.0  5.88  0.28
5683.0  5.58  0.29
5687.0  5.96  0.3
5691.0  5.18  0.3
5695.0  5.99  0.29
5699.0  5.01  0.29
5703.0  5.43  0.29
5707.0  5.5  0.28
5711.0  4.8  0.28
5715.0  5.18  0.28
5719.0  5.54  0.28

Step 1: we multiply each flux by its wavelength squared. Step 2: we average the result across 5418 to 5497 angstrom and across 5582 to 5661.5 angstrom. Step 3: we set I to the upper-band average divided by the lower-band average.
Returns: 1.17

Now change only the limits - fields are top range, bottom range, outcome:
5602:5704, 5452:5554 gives 1.20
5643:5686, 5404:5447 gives 1.28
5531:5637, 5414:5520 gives 1.14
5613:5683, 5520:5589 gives 1.08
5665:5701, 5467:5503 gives 1.27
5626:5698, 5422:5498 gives 1.25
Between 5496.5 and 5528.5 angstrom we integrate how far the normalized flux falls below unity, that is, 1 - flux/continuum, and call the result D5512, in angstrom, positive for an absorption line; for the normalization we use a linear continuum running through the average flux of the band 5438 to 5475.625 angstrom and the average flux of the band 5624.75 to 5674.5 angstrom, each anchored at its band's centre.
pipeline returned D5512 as 1.33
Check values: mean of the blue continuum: 4.67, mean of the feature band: 4.66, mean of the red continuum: 5.34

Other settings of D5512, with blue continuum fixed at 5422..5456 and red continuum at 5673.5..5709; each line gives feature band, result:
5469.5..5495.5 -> 1.2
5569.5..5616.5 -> 1.5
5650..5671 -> 1.0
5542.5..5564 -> -0.7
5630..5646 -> -0.3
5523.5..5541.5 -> 0.6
